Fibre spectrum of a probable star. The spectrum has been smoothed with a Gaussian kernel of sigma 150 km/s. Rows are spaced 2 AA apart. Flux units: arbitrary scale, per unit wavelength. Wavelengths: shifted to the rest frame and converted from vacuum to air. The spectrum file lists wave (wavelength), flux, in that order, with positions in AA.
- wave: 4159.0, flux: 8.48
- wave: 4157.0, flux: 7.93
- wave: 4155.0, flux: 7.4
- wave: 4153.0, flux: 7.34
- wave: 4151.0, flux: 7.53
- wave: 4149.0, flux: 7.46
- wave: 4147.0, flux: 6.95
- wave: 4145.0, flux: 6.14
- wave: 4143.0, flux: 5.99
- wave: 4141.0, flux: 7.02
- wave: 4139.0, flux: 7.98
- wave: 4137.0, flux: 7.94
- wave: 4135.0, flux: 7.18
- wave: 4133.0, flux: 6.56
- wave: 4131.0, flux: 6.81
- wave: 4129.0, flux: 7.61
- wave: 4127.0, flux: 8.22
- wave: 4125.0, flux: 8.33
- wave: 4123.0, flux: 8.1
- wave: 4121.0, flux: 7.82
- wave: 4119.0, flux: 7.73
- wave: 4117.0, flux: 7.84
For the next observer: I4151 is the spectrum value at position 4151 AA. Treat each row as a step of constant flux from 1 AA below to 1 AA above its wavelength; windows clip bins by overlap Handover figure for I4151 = 7.53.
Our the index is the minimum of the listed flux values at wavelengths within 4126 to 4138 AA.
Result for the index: 6.56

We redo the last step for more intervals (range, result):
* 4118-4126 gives 7.73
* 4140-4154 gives 5.99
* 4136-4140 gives 7.94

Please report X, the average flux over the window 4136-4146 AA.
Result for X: 7.01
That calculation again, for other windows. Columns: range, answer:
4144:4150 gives 6.85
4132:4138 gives 7.23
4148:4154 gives 7.44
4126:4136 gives 7.28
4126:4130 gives 7.92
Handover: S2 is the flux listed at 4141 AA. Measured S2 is 7.02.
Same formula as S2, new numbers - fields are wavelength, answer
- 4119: 7.73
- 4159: 8.48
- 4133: 6.56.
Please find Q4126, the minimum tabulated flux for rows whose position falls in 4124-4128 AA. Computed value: 8.22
